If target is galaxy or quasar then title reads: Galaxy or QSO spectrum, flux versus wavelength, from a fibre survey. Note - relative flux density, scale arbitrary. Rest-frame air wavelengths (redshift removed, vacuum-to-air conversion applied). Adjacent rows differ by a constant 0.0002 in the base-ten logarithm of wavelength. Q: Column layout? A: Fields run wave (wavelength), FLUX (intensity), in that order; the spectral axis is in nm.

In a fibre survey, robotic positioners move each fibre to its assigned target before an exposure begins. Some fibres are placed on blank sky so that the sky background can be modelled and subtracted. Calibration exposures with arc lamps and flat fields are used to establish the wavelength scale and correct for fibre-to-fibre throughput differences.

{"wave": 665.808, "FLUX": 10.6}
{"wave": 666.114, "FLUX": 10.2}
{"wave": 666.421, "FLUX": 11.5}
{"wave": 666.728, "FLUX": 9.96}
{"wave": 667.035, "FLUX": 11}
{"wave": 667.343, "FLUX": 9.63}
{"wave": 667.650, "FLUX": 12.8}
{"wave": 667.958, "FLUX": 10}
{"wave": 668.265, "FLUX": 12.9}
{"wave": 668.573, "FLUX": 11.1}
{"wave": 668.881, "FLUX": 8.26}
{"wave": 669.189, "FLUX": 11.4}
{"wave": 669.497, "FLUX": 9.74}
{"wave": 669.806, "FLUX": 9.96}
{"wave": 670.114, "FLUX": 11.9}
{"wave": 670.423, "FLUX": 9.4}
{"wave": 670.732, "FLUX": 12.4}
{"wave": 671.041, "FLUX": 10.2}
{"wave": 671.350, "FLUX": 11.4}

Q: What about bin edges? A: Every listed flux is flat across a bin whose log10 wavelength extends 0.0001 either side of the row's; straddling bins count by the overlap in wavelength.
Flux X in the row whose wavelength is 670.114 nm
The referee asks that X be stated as 11.9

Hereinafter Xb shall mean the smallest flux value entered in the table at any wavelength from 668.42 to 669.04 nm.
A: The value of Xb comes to 8.26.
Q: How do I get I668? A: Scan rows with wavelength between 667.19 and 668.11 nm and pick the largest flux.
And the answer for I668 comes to 12.8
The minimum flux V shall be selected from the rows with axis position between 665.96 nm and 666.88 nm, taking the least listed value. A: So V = 9.96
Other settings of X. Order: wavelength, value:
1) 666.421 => 11.5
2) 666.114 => 10.2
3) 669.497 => 9.74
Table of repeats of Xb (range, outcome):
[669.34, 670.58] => 9.4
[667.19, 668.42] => 9.63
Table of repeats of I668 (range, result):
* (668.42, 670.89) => 12.4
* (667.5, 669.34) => 12.9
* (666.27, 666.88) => 11.5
